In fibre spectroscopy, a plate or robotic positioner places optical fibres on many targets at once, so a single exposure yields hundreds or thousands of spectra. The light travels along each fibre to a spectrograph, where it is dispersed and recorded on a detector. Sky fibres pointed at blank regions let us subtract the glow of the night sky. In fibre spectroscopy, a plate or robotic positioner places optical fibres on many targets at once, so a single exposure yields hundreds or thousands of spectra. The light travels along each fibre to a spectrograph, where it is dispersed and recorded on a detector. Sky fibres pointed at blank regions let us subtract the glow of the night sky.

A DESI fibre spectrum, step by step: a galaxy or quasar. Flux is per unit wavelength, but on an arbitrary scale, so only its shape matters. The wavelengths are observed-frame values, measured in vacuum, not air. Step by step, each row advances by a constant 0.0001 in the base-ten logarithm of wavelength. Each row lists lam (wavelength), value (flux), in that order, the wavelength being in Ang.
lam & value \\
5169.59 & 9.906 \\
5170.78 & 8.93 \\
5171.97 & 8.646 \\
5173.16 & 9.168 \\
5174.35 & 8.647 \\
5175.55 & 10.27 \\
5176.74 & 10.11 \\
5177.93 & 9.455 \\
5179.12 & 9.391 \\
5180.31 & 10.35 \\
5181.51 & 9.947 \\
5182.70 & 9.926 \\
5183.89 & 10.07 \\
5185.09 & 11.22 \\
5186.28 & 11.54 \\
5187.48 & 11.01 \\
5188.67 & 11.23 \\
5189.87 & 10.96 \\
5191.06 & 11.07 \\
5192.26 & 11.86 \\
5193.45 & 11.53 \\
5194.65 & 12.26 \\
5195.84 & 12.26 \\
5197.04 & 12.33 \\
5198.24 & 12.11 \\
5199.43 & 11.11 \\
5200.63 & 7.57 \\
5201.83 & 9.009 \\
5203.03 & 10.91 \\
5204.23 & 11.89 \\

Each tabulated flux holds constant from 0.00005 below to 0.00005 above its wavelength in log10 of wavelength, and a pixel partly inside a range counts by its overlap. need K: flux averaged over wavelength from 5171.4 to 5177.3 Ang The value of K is 9.36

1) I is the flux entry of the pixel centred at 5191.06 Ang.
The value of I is 11.07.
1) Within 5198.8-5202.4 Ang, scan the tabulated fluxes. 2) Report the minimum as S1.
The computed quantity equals 7.57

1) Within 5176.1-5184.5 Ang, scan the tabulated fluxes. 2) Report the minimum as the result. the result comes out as 9.391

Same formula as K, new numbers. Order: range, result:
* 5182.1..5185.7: 10.4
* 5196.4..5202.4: 10.4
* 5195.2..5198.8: 12.2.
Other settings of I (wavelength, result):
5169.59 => 9.906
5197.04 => 12.33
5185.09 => 11.22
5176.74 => 10.11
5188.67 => 11.23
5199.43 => 11.11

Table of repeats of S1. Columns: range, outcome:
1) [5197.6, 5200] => 11.11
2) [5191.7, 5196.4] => 11.53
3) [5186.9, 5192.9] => 10.96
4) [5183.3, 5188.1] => 10.07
